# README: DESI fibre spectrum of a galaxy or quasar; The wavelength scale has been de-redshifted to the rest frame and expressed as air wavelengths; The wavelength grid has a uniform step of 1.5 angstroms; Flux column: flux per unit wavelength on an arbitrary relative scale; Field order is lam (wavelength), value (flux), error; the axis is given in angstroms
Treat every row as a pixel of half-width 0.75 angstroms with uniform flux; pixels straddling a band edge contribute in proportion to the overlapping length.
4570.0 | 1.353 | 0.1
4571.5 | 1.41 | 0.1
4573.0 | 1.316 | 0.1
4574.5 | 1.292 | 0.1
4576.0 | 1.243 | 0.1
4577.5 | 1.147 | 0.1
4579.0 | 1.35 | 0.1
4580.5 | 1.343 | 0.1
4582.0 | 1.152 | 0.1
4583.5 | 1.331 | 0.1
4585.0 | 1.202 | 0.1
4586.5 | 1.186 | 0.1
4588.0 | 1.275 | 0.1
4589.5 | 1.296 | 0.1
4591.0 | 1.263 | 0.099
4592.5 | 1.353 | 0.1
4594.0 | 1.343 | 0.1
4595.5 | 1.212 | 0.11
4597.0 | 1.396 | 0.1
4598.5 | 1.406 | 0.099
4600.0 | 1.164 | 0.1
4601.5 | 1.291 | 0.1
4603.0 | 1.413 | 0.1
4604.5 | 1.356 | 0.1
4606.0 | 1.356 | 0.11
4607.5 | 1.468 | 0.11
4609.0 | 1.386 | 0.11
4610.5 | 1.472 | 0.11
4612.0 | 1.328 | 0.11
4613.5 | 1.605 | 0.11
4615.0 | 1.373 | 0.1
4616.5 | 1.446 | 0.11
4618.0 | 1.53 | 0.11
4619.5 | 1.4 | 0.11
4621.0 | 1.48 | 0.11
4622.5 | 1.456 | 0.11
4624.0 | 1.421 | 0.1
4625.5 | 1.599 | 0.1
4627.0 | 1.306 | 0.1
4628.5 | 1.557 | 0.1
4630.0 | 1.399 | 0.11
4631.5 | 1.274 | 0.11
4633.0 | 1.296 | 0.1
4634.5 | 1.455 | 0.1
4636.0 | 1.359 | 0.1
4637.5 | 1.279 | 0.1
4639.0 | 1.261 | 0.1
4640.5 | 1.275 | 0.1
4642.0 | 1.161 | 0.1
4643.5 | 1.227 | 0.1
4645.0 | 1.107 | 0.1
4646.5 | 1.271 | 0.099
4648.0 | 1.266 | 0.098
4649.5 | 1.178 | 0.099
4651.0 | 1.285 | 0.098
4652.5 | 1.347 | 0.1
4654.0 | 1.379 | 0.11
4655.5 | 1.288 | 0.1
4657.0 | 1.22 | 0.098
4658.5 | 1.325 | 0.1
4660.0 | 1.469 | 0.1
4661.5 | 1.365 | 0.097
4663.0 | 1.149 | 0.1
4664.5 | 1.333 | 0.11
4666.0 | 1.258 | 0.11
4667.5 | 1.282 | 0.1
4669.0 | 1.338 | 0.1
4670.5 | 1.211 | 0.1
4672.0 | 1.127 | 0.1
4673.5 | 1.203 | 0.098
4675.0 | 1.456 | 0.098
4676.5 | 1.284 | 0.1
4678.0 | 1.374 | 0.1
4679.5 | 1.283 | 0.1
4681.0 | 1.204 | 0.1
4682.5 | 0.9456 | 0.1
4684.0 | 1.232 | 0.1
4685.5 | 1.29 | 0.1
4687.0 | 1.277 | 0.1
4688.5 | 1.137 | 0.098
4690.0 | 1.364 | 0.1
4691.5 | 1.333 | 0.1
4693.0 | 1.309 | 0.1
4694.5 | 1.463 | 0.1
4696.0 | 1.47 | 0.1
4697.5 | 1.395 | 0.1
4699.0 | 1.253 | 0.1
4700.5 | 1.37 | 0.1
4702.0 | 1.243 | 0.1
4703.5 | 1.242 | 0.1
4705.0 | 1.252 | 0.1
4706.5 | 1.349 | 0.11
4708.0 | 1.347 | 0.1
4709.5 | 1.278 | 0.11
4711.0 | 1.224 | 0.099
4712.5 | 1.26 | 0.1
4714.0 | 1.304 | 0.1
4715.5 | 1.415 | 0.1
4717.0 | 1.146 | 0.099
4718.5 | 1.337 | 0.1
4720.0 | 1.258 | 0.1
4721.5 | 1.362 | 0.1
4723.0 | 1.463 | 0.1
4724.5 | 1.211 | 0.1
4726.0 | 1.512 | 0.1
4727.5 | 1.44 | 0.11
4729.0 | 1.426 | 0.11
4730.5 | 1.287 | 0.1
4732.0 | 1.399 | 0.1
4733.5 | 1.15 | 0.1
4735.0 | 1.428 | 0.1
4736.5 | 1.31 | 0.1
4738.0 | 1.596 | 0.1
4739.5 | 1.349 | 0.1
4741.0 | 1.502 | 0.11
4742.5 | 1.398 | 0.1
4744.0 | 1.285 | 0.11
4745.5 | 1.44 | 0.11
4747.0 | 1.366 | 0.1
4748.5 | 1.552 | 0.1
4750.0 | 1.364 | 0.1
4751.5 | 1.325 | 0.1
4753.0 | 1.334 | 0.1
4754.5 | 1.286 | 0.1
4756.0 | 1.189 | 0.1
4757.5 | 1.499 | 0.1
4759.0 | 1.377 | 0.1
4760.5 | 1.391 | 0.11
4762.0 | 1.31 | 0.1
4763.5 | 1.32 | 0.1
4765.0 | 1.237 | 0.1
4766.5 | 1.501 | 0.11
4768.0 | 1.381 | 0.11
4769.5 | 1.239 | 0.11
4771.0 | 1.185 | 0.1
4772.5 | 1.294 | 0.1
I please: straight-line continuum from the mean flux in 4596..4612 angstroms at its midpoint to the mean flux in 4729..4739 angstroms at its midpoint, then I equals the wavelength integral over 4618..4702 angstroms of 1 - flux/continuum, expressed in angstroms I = 3.4 angstroms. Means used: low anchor 1.37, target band 1.31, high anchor 1.37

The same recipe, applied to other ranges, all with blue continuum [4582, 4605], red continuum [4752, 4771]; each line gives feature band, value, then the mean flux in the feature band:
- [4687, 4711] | 0.04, 1.32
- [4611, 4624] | -1.52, 1.45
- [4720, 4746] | -1.09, 1.38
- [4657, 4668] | 0.03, 1.31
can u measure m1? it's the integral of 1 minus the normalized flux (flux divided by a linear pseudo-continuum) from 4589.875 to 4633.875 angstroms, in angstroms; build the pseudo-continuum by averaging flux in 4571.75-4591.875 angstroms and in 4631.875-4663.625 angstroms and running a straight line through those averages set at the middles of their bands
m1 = -4.02 angstroms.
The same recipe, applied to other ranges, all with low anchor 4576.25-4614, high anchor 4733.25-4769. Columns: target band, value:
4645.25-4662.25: 0.48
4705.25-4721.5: 0.79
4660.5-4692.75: 2.06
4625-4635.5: -0.58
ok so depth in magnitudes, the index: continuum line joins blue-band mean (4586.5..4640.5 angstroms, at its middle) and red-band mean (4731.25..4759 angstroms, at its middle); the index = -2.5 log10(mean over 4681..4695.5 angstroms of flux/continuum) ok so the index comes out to 0.09 mag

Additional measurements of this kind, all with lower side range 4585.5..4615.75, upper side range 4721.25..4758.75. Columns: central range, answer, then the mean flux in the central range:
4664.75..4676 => 0.08 mag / 1.27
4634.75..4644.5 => 0.07 mag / 1.27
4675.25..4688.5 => 0.11 mag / 1.24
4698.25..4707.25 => 0.07 mag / 1.28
